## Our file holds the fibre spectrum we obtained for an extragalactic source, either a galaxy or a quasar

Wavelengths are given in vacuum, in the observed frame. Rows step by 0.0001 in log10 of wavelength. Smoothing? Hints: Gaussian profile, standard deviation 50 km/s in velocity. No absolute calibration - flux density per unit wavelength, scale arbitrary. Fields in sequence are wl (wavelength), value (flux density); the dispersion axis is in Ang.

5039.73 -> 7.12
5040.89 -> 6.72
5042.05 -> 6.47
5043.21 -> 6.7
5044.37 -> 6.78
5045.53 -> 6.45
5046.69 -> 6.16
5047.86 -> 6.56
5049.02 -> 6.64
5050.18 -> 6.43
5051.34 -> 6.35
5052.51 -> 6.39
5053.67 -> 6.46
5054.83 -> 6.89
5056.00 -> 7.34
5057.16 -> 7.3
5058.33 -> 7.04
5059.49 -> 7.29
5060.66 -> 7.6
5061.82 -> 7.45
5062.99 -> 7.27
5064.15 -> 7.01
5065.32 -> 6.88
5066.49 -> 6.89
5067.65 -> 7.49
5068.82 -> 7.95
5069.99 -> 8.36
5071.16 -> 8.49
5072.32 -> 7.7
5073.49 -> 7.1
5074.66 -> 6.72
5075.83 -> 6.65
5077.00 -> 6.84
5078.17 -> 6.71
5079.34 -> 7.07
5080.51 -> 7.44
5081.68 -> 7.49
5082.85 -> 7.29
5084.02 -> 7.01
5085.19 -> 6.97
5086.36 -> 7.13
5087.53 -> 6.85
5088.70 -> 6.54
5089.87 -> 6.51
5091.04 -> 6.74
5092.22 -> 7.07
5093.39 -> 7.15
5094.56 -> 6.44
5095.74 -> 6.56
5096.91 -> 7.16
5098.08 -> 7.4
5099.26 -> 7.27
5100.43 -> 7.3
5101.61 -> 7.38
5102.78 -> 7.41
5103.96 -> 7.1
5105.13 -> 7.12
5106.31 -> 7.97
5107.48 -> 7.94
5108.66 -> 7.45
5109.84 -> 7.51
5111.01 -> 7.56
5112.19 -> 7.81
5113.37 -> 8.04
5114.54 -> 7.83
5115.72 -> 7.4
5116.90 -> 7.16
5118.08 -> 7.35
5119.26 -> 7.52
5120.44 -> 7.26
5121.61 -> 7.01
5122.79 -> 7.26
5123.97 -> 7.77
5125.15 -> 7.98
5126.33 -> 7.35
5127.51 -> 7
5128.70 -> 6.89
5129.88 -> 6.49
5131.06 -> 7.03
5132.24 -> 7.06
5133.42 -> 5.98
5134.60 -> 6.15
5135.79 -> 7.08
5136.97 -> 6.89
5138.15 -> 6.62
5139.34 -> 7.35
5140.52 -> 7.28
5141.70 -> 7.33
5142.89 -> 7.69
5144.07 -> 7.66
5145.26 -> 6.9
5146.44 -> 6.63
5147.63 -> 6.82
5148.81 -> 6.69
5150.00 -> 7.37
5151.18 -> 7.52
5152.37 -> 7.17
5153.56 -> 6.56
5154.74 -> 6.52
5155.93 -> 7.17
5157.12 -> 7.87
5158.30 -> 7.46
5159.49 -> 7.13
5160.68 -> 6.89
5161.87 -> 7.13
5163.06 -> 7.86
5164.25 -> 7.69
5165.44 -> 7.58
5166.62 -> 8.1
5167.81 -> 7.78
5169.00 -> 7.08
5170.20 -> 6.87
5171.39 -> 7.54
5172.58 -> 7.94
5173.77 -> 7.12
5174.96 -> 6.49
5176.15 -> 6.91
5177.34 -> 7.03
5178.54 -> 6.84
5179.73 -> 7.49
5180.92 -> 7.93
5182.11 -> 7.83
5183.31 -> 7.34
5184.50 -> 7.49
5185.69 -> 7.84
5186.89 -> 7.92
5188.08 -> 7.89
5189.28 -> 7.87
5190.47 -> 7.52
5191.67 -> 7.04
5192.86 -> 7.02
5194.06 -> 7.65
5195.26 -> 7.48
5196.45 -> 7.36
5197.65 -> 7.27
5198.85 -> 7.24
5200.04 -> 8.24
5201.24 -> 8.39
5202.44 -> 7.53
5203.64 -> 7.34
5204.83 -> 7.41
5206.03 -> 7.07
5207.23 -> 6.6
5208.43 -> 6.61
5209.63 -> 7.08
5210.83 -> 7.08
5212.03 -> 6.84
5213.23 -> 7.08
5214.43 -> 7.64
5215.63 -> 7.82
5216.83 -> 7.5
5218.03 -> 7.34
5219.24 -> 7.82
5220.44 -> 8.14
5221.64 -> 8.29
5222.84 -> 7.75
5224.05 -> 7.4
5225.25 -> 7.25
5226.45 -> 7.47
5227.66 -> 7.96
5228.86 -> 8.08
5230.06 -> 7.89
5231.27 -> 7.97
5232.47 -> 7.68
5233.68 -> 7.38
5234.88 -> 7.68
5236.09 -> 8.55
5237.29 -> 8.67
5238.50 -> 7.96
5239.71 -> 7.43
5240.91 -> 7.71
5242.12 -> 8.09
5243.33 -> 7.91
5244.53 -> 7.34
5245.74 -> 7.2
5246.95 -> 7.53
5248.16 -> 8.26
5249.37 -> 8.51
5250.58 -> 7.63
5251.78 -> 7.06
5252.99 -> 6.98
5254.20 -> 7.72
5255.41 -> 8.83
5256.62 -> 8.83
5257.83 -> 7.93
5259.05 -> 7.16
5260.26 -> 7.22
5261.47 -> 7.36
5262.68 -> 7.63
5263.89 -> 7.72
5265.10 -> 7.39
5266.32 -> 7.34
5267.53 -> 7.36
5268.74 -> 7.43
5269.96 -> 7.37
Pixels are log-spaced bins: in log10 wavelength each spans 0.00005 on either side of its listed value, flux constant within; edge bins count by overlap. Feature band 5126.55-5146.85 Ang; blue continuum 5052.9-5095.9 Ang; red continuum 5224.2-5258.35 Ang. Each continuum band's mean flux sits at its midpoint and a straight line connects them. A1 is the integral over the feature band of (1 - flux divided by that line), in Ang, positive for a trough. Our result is 1.2 Ang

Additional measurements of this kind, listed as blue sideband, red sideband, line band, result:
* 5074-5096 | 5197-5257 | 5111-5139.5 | -0.3 Ang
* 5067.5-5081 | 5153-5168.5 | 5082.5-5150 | 1.9 Ang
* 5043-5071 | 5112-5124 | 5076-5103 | 0.9 Ang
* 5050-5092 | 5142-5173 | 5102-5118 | -0.8 Ang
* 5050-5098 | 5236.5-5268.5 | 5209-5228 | 0.2 Ang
